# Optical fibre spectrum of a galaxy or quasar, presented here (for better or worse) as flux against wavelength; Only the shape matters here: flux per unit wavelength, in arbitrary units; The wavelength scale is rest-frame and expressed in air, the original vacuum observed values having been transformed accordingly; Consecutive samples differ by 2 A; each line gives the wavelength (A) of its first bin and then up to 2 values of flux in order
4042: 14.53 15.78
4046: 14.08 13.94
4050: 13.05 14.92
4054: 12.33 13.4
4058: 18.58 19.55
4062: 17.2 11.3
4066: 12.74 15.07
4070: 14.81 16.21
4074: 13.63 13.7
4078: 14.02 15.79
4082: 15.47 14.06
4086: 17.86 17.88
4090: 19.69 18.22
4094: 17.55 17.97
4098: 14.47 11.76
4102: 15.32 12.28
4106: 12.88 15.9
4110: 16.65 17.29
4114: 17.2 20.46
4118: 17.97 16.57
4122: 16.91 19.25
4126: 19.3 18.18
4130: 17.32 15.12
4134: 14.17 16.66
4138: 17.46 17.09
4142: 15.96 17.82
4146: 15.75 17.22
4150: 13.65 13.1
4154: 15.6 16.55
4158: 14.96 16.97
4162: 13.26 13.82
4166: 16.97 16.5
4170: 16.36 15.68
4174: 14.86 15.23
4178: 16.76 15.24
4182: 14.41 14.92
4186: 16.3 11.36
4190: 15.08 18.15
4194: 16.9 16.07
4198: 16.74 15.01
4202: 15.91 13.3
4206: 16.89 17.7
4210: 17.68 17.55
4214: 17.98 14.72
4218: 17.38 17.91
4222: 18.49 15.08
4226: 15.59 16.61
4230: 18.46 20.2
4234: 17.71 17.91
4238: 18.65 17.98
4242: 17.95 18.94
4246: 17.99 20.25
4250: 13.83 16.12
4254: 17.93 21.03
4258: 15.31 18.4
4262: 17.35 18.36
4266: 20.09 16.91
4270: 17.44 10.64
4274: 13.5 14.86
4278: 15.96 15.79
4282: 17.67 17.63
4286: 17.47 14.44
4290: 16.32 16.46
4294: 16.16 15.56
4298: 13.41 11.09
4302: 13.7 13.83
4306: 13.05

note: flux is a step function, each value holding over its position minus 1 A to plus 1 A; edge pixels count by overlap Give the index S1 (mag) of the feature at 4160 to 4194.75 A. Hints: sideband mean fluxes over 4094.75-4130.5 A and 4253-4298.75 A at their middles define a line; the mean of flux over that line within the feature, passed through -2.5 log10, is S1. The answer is 0.07 mag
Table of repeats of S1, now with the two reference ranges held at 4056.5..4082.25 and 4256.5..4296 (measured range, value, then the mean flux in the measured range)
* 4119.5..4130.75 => -0.161 mag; 18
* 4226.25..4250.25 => -0.122 mag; 18.1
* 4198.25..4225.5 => -0.037 mag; 16.6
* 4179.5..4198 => 0.030 mag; 15.5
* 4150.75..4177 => 0.027 mag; 15.4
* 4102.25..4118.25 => -0.053 mag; 16.2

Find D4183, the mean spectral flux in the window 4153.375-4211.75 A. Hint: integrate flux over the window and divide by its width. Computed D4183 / 15.7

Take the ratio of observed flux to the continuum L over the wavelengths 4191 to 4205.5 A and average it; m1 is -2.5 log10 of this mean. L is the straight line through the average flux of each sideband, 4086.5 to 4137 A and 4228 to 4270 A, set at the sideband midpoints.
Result 0.10 mag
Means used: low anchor 16.7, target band 16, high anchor 18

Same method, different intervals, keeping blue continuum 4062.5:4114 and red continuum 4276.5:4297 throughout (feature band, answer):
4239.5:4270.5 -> -0.110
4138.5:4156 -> -0.016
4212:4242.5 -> -0.096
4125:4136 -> -0.084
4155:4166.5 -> 0.024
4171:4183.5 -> 0.031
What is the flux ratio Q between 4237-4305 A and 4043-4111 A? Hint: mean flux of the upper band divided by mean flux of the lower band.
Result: 1.08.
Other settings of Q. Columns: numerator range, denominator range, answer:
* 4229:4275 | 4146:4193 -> 1.14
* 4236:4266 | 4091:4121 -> 1.11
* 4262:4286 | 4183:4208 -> 1.05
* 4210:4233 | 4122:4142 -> 1.01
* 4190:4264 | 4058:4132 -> 1.07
